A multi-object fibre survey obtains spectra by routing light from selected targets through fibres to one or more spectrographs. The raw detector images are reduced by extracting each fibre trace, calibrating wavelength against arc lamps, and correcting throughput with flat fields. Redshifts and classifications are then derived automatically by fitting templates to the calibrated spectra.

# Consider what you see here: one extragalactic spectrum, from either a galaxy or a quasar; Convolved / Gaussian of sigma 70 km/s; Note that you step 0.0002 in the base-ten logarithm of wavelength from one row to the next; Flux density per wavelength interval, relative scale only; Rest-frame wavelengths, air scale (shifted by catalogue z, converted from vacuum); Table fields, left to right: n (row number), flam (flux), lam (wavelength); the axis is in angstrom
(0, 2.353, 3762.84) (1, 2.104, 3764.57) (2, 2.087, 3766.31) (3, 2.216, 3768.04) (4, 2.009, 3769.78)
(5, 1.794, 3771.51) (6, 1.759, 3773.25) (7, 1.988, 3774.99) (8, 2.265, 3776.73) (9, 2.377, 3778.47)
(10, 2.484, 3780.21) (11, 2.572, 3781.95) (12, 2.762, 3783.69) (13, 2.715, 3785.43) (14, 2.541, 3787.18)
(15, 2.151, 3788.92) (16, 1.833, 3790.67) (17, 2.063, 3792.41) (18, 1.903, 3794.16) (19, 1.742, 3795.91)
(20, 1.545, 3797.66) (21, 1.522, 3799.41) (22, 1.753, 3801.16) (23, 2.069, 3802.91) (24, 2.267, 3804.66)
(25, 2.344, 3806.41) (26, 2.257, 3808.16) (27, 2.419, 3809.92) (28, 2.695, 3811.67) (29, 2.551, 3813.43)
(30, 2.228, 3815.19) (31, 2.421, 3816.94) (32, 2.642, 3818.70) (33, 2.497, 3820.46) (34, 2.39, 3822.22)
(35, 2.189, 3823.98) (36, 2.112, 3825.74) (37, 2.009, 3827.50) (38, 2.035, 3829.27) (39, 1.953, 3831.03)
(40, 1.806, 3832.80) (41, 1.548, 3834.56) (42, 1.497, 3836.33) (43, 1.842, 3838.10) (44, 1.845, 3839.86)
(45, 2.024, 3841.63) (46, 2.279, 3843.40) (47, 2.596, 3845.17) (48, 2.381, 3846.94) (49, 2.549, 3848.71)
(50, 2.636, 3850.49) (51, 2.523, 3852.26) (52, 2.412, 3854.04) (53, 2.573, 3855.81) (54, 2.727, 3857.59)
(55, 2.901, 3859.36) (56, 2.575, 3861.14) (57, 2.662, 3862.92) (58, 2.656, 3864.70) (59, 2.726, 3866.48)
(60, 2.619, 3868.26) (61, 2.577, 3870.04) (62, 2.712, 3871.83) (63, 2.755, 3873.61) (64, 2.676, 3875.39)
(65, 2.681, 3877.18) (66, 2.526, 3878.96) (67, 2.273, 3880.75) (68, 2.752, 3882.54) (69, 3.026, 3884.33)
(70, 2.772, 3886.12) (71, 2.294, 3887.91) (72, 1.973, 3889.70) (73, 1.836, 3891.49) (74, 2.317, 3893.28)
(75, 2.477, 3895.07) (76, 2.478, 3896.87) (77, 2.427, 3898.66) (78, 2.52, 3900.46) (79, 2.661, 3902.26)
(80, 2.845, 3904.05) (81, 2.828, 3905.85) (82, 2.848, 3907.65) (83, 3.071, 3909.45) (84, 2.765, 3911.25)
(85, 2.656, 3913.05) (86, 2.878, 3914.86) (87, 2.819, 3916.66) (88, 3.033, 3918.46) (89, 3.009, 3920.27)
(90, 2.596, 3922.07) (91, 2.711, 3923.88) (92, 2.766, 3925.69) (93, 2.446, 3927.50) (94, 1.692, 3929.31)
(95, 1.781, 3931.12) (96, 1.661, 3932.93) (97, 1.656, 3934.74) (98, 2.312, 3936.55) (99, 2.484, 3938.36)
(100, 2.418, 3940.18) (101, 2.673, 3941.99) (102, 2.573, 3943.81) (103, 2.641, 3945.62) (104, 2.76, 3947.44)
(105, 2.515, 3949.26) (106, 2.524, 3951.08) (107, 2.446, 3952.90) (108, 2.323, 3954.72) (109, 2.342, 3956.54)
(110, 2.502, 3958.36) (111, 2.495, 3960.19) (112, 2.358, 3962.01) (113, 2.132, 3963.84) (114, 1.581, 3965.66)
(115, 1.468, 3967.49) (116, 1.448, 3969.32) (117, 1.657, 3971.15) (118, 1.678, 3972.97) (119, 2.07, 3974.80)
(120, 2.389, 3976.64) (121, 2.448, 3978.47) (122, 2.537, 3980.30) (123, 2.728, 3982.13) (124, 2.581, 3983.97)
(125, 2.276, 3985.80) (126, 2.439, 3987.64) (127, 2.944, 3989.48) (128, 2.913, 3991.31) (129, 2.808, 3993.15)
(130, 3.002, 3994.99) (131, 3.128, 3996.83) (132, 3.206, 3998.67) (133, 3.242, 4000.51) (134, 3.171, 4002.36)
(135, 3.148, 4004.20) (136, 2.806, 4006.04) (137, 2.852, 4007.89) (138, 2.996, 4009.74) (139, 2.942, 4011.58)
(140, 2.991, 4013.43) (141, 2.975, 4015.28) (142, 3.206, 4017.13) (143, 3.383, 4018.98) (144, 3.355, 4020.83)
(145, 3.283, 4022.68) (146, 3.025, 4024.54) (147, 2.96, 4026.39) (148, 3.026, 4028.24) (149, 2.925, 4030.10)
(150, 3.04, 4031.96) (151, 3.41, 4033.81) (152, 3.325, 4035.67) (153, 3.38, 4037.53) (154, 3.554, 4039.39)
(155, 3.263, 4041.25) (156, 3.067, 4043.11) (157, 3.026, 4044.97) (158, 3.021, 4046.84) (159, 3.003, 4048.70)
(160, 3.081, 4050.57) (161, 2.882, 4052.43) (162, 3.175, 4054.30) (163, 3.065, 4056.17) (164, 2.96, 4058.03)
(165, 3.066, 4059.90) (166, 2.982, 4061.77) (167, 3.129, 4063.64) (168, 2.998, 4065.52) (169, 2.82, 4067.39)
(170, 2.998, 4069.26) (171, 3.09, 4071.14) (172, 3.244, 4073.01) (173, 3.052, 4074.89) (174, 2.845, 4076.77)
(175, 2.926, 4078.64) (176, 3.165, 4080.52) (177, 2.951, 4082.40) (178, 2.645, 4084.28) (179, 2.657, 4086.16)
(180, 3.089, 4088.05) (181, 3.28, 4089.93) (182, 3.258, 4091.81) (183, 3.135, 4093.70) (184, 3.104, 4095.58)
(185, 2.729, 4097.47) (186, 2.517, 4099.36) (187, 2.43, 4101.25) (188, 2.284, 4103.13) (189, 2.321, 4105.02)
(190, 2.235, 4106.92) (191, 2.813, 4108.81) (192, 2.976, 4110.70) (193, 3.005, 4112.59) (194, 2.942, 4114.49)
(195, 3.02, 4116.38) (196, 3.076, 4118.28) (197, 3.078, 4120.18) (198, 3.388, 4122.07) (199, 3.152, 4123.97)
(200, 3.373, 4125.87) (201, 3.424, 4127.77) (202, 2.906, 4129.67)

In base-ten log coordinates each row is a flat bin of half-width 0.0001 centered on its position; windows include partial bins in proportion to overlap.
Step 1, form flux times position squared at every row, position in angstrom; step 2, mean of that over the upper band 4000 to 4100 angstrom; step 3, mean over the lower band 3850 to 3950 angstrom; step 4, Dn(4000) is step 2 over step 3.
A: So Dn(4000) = 1.3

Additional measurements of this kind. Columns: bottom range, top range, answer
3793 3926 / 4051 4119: 1.35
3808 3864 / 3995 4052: 1.49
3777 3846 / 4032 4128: 1.59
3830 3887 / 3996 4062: 1.39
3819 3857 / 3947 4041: 1.35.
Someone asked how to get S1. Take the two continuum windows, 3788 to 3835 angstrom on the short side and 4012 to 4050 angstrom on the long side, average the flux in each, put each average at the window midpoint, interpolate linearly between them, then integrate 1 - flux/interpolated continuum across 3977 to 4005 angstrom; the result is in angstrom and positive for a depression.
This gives 1.3 angstrom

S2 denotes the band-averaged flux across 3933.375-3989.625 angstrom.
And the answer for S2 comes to 2.29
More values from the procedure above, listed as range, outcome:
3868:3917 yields 2.61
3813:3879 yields 2.38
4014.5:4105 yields 3.03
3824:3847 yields 1.99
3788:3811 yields 2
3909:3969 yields 2.41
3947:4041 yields 2.73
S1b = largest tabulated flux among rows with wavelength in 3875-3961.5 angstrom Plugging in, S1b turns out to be 3.071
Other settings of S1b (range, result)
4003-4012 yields 3.148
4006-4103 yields 3.554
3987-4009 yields 3.242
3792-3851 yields 2.695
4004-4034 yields 3.41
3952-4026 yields 3.383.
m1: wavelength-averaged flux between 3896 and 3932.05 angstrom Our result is 2.64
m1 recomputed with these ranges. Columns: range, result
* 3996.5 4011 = 3.06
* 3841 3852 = 2.43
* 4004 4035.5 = 3.08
